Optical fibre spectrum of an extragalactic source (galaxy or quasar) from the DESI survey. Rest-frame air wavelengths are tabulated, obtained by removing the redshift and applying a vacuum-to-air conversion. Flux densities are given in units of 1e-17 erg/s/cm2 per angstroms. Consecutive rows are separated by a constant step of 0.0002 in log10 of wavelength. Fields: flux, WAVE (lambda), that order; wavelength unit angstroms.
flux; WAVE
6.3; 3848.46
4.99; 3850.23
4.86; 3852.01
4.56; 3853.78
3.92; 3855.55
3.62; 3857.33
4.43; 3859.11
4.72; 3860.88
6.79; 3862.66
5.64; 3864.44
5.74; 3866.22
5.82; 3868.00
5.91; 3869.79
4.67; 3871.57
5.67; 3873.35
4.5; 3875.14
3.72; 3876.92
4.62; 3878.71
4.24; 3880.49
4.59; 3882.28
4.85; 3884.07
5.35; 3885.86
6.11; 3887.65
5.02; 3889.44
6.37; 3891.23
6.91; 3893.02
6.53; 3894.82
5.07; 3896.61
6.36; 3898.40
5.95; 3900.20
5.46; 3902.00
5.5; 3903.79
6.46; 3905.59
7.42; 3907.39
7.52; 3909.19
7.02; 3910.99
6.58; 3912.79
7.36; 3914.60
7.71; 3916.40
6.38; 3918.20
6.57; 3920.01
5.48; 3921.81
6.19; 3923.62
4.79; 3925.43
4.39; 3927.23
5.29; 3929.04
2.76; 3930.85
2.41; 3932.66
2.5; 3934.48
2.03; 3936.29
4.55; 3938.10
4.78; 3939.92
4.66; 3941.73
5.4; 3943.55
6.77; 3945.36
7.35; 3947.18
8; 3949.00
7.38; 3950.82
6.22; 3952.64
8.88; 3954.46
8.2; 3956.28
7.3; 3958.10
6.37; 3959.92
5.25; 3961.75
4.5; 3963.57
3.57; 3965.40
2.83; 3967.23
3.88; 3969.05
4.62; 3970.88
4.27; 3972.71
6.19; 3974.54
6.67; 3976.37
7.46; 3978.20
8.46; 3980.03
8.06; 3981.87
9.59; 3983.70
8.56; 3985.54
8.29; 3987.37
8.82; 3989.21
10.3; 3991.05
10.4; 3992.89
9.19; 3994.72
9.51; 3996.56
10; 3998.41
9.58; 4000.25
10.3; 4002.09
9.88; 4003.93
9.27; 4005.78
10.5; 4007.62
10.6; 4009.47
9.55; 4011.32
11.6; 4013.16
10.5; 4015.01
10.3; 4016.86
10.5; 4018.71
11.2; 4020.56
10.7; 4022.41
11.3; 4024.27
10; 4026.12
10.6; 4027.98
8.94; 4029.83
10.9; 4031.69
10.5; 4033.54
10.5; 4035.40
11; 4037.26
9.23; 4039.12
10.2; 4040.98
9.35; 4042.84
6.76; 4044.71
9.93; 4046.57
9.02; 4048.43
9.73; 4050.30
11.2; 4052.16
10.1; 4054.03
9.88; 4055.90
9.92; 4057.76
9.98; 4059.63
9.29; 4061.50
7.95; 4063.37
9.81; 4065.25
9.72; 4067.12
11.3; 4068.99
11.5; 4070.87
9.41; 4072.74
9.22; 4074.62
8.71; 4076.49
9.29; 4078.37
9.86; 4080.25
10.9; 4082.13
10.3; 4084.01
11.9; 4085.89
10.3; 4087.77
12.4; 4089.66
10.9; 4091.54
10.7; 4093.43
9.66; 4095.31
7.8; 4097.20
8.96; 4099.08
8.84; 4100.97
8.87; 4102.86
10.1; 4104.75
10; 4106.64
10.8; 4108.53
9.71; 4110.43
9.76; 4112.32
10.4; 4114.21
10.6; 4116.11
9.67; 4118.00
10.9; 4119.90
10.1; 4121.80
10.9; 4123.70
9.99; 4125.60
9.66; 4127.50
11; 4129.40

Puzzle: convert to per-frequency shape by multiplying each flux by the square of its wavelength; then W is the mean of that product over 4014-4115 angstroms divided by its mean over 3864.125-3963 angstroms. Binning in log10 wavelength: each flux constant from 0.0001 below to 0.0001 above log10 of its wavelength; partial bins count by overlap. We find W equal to 1.89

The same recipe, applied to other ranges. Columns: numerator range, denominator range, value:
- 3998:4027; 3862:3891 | 2.13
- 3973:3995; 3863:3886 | 1.75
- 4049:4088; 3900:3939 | 1.98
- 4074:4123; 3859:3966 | 1.94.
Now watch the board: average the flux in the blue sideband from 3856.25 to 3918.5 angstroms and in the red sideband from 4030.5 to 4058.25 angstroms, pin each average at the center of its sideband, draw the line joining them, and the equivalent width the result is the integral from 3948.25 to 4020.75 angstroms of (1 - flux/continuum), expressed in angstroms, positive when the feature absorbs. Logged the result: 2.0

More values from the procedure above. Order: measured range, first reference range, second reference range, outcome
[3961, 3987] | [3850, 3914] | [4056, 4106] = 5.3 angstroms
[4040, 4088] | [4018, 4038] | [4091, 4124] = 2.0 angstroms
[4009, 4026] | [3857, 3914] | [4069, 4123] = -4.5 angstroms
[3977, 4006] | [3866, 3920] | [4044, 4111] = -4.3 angstroms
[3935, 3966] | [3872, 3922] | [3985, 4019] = 7.9 angstroms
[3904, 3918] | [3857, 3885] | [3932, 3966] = -4.5 angstroms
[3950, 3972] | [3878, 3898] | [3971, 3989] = 4.0 angstroms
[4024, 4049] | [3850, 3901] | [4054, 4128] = -3.0 angstroms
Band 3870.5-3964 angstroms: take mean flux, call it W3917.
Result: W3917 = 5.7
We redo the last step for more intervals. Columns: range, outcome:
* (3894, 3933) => 5.92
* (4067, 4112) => 10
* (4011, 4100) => 10.1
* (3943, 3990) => 6.66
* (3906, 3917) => 7.22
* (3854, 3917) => 5.64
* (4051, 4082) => 9.85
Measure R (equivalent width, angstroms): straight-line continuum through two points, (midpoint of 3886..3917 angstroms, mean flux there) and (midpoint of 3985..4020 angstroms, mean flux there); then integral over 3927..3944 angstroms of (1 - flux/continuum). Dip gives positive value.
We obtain 8.4 angstroms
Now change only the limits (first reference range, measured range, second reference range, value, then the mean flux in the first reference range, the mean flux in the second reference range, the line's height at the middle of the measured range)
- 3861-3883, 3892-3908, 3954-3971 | -2.8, 5.15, 5.49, 5.25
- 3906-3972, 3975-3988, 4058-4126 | -2.3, 5.64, 10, 6.85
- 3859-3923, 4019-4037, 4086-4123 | -4.2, 5.83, 10.1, 8.55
